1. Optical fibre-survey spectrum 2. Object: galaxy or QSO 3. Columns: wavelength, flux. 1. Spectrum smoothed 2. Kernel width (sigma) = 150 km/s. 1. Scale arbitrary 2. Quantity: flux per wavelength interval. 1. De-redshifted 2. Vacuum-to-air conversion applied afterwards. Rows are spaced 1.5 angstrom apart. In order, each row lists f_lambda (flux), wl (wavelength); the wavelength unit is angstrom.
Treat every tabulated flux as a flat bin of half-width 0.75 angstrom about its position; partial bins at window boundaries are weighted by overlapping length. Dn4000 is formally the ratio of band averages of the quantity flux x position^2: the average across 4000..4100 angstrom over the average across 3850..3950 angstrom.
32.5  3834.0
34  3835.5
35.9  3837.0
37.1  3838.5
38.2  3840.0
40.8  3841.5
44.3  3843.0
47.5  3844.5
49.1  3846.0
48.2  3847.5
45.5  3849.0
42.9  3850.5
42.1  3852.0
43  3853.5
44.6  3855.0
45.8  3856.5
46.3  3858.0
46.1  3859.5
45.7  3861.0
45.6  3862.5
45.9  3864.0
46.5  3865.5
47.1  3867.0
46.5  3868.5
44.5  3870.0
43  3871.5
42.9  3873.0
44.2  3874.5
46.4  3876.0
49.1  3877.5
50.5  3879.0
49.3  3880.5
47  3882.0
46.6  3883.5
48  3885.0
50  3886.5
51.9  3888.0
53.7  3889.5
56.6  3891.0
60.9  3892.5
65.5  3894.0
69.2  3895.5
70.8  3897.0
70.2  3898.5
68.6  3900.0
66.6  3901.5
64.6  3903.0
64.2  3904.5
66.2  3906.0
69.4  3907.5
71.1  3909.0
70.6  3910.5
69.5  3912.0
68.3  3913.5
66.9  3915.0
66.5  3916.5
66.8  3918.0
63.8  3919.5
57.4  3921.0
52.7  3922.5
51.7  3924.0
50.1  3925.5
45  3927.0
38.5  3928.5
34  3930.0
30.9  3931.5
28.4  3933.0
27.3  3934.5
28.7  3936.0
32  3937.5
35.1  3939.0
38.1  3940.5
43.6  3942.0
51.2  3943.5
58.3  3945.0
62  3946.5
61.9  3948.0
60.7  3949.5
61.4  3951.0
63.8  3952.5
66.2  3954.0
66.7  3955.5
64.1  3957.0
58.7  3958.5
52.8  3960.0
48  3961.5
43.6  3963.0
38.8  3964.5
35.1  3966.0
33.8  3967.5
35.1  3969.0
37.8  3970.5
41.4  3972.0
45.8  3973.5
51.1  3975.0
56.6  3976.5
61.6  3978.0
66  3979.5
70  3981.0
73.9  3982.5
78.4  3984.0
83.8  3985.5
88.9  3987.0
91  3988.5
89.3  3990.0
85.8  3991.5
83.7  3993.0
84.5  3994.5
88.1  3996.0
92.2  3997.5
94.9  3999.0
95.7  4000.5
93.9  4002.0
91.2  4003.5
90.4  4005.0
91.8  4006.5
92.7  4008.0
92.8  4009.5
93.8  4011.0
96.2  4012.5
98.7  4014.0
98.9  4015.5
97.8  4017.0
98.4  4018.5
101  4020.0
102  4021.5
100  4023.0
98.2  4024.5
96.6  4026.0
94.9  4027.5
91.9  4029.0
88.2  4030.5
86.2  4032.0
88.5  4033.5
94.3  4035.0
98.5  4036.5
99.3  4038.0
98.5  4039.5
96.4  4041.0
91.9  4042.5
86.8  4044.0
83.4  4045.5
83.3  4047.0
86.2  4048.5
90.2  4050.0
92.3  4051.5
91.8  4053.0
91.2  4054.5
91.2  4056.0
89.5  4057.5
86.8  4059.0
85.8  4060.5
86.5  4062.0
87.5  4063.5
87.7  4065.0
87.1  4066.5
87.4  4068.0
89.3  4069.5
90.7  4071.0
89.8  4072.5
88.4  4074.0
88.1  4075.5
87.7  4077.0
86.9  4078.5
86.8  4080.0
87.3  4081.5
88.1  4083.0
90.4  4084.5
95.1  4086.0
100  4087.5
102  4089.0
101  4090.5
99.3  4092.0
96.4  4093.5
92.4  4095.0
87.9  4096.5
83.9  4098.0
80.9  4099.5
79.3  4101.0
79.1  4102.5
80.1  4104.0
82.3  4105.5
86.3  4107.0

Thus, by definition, 1.9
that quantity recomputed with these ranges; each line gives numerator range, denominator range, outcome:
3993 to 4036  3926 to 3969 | 2.08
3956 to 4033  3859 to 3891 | 1.75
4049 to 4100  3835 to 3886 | 2.24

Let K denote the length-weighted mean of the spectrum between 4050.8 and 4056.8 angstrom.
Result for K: 91.6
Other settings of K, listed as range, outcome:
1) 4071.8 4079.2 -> 88.2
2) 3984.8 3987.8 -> 86.5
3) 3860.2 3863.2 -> 45.7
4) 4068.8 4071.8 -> 90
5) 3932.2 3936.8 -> 28.2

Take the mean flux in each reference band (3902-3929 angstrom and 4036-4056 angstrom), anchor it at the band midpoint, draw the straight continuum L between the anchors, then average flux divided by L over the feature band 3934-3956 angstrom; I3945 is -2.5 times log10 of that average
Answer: 0.33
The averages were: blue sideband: 61.6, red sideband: 91.4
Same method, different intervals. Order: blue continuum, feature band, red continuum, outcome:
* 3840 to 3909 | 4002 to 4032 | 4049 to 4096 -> -0.19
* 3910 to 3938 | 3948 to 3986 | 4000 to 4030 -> 0.27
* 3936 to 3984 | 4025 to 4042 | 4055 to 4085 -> -0.23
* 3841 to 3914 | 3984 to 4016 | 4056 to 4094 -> -0.19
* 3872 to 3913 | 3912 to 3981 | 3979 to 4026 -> 0.41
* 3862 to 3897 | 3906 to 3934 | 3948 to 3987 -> -0.05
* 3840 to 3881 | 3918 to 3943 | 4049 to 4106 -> 0.38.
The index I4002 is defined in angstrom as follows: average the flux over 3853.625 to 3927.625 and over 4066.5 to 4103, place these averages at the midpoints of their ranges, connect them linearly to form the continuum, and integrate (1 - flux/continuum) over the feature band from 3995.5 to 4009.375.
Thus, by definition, -3.15 angstrom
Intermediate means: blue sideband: 55.4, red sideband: 89.9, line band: 92.4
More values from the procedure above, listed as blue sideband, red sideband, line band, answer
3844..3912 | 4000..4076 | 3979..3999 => -0.78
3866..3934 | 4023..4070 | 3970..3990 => 2.28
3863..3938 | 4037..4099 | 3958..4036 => -3.12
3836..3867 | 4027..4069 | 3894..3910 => -3.48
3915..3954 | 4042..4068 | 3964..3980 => 4.16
